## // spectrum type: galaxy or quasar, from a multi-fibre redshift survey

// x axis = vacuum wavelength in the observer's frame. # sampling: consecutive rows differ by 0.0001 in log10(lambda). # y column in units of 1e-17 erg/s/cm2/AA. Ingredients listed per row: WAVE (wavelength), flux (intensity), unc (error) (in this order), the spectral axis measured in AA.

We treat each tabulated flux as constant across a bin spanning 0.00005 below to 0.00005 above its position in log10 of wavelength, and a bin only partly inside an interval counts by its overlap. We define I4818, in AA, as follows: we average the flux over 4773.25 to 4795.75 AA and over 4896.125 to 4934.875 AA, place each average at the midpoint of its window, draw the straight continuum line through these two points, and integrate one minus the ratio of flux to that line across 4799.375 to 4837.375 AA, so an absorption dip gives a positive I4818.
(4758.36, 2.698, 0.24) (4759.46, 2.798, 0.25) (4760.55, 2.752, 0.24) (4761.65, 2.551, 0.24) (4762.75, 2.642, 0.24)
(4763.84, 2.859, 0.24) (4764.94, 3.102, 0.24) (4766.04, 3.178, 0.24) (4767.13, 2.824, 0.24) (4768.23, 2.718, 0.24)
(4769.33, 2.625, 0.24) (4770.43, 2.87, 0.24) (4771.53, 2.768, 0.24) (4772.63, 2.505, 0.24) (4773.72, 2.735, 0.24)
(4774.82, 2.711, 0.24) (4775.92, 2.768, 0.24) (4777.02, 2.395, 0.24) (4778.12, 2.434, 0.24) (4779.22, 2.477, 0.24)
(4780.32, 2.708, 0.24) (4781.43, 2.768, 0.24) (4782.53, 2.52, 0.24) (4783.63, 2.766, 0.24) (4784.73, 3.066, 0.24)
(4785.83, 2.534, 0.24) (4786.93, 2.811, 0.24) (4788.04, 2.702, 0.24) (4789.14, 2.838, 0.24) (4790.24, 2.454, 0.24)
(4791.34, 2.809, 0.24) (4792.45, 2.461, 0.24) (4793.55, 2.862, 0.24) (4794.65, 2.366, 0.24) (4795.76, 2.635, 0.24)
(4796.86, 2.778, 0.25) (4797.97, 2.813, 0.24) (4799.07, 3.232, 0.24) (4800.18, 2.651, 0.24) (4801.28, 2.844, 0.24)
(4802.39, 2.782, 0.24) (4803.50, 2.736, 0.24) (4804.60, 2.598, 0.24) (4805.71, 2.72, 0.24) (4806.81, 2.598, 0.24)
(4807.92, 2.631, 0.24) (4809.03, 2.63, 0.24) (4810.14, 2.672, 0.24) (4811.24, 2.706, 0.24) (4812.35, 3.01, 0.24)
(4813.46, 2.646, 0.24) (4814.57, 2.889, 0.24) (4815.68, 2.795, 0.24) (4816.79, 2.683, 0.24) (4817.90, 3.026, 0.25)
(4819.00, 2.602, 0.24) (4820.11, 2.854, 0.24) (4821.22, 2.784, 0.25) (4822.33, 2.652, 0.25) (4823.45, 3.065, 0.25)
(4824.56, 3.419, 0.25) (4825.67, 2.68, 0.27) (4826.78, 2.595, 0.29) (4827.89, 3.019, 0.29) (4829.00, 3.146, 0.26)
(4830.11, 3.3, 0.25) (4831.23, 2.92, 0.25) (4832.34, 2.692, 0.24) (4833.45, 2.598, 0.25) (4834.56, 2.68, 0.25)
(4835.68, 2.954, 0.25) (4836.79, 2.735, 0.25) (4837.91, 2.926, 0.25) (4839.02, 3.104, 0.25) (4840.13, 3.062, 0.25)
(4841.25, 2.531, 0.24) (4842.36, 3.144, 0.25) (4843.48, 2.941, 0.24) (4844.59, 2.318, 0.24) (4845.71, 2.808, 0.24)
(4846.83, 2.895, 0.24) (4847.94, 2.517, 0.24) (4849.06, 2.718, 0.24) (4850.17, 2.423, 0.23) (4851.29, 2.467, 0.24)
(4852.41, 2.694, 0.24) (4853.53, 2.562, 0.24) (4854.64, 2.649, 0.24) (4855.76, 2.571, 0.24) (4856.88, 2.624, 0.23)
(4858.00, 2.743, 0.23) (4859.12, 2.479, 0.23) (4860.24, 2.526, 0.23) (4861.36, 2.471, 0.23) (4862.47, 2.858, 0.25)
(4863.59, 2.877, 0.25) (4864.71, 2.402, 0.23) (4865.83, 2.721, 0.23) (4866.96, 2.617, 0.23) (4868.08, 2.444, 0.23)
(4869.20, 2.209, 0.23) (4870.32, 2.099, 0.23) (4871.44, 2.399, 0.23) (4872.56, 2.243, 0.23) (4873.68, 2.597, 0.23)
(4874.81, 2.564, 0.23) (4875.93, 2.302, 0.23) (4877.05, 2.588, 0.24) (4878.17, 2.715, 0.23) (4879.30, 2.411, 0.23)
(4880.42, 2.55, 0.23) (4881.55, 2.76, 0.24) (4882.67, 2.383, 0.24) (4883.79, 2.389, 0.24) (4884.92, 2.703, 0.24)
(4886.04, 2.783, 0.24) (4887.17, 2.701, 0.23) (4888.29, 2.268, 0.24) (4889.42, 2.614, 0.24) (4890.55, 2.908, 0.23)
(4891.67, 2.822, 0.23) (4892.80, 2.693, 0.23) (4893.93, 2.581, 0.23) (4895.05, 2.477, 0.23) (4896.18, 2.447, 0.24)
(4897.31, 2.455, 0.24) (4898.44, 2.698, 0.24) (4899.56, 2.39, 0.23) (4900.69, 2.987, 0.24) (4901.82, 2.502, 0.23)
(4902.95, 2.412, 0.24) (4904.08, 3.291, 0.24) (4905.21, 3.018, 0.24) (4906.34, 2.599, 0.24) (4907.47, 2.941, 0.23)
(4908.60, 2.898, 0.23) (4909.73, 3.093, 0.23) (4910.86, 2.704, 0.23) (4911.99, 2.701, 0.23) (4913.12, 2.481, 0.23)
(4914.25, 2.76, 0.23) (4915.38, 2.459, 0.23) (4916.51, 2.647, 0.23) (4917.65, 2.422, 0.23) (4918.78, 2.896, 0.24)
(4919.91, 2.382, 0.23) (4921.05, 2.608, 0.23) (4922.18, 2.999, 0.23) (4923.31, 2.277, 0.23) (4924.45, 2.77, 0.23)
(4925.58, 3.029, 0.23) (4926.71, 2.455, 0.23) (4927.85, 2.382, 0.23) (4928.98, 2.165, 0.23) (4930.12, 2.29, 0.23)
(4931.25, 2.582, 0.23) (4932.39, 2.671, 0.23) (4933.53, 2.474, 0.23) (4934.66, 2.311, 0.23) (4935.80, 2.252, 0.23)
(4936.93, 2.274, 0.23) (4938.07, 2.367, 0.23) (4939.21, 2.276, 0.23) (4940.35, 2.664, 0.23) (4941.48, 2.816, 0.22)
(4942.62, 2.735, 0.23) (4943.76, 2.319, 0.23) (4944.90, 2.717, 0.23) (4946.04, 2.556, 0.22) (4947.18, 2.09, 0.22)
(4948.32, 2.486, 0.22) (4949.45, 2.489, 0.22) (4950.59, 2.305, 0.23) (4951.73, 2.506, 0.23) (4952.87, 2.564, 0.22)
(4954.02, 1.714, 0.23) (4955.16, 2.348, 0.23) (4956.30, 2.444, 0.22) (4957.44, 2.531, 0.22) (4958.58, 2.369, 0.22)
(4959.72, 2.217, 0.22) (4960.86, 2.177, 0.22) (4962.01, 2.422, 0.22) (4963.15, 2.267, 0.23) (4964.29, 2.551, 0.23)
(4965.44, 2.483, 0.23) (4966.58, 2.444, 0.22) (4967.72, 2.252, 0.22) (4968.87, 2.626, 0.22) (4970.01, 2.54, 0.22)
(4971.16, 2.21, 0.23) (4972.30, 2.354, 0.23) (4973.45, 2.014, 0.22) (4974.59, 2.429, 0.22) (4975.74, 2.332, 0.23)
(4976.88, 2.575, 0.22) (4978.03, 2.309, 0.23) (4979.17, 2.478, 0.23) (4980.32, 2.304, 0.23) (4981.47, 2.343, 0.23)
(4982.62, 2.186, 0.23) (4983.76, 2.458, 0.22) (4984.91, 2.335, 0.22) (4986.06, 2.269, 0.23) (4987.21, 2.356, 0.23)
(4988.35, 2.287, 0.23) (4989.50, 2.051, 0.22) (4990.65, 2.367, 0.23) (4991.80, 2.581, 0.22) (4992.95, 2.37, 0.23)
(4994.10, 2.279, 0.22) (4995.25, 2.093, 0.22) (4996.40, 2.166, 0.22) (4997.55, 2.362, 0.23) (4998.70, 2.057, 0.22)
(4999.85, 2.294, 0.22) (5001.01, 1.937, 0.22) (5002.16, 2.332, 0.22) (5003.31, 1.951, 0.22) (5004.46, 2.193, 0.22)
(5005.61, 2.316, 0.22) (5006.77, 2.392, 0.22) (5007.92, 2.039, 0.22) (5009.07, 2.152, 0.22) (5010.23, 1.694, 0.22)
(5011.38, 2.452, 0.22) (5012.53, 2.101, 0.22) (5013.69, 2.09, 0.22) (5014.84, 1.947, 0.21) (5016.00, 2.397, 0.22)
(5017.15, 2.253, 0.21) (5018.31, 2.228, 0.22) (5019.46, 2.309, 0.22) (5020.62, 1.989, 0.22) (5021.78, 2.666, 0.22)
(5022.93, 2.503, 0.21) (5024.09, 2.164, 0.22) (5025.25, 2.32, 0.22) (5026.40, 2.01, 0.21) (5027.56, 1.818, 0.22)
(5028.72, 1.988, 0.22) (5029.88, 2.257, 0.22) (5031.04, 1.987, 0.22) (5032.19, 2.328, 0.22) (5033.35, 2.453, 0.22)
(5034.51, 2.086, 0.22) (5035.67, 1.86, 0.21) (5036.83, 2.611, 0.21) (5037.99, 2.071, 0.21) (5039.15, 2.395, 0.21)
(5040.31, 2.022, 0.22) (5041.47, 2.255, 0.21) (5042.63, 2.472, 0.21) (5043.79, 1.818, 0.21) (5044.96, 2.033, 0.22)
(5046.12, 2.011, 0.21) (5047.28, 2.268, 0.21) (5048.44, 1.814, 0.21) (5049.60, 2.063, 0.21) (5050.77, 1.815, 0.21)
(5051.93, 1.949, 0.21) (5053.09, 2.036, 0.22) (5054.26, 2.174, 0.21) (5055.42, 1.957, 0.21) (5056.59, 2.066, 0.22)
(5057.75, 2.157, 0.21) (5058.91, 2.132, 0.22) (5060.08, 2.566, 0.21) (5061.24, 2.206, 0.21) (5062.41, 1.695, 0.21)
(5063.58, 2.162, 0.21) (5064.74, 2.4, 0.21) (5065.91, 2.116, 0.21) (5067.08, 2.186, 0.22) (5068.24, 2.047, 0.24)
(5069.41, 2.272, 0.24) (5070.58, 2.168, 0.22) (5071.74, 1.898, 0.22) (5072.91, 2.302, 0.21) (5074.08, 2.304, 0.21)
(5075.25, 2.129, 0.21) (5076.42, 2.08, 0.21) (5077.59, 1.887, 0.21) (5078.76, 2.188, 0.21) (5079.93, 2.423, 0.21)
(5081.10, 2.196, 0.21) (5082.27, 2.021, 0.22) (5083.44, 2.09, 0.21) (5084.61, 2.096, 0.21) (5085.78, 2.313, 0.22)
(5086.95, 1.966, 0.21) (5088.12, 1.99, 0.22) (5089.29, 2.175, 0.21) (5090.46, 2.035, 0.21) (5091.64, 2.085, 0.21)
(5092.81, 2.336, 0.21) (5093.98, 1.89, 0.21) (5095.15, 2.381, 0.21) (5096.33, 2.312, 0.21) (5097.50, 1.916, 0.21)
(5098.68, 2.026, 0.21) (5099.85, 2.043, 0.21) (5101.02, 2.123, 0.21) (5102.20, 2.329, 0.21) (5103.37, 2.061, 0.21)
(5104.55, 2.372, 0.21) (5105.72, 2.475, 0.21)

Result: -2.2 AA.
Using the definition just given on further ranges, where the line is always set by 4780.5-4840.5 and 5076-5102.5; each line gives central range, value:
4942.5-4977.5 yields 0.71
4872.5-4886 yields 0.46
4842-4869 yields 0.50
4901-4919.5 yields -1.35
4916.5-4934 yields -0.32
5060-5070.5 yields 0.08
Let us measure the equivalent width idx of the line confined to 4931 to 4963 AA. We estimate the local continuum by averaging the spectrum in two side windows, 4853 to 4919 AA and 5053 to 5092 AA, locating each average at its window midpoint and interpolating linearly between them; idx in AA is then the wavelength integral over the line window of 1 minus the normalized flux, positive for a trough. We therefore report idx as 0.55 AA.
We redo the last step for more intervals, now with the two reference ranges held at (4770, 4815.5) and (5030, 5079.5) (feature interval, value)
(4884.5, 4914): -2.72 AA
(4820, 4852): -2.62 AA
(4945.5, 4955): 0.09 AA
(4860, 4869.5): -0.12 AA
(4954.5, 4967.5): -0.23 AA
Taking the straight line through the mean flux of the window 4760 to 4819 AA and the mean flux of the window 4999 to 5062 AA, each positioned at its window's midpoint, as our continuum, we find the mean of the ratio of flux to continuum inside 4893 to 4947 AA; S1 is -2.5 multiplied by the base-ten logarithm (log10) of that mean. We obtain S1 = -0.08 mag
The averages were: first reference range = 2.73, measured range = 2.6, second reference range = 2.15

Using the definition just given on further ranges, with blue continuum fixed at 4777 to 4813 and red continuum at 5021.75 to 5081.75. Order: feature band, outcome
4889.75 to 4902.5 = -0.06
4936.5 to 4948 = -0.04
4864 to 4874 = 0.05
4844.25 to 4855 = -0.01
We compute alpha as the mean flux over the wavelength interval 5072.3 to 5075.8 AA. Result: 2.24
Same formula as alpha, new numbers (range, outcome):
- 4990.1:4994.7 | 2.4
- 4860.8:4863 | 2.67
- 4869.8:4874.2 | 2.34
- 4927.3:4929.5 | 2.28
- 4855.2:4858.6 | 2.64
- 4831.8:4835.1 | 2.66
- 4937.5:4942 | 2.53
